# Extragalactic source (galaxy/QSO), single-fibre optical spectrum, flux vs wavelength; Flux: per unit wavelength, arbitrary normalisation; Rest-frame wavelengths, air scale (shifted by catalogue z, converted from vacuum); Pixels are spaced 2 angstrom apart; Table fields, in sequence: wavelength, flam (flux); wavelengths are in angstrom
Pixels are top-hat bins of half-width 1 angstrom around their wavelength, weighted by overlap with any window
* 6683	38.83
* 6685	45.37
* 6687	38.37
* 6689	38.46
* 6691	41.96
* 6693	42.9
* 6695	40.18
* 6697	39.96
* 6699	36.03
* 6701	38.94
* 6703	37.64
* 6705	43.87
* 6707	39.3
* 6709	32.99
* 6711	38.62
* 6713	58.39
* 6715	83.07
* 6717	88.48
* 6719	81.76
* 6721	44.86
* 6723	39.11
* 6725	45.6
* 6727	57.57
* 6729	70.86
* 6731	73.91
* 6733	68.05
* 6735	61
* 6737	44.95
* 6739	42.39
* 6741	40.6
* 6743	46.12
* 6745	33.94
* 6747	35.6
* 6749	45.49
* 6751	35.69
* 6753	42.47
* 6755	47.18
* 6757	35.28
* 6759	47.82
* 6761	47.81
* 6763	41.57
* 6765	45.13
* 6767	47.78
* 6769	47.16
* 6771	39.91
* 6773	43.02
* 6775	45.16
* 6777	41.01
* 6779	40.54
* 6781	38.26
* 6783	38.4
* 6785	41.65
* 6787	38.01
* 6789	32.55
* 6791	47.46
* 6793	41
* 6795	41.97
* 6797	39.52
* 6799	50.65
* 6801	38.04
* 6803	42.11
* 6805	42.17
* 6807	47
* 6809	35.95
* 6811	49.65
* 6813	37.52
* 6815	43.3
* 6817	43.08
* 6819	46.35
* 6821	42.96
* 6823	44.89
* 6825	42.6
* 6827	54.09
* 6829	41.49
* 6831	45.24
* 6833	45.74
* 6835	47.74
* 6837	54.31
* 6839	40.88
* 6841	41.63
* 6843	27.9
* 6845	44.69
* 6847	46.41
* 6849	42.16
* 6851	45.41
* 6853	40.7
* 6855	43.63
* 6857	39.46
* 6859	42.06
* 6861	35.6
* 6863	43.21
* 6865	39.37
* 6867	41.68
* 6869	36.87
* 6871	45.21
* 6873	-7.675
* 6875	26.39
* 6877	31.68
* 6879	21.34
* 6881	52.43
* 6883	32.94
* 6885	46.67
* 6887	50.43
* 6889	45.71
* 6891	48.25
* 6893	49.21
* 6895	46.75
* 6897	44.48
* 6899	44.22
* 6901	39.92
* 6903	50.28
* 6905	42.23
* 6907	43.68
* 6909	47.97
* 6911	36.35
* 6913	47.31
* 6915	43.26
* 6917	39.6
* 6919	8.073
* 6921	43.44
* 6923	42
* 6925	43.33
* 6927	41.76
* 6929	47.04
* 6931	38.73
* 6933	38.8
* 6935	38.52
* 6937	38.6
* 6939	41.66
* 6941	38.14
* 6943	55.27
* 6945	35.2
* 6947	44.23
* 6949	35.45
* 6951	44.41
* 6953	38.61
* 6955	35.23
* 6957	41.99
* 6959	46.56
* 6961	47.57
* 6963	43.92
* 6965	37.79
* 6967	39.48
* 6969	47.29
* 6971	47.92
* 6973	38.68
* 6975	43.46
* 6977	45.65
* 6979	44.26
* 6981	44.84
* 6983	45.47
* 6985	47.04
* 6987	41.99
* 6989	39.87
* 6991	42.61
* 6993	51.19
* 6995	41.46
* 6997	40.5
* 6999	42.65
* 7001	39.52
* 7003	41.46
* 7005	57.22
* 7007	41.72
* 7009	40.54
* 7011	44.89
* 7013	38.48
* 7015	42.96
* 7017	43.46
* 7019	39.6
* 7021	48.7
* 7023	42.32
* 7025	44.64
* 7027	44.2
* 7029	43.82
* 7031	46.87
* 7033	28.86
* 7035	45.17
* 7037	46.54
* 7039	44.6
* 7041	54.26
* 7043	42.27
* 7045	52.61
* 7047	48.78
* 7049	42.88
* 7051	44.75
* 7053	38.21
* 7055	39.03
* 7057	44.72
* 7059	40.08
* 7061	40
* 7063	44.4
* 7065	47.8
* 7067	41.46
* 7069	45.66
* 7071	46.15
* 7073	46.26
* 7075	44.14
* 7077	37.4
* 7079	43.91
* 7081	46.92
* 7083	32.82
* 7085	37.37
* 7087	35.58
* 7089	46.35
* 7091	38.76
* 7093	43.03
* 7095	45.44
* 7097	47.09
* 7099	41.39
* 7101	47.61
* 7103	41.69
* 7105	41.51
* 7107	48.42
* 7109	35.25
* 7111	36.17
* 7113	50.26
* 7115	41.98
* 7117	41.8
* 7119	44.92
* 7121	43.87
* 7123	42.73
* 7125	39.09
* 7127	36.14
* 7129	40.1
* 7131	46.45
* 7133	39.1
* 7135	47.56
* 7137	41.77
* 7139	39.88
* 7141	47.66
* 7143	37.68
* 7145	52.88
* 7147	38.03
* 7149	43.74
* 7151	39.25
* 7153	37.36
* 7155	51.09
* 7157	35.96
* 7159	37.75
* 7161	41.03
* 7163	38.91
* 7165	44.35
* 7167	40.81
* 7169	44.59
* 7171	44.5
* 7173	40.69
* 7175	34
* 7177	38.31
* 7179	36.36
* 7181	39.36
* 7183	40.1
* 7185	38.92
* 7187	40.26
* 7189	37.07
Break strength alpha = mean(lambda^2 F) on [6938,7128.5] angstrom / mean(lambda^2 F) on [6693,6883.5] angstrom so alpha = 1.1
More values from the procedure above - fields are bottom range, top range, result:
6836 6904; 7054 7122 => 1.12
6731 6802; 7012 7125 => 1.08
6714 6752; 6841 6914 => 0.77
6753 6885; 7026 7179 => 1.12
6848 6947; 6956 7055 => 1.12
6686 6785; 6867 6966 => 0.91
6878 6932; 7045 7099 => 1.07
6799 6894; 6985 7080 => 1.11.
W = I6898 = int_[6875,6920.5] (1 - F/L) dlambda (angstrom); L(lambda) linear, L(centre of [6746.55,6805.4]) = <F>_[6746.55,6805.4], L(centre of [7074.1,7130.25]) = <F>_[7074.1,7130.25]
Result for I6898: 0.88 angstrom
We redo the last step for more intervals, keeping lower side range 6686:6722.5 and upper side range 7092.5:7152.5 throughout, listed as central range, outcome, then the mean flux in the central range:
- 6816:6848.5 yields 1.4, 44.3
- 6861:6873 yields 2.4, 36.7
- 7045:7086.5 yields 0.6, 42.8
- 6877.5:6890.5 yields 1.2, 41.5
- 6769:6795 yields 3.4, 40.9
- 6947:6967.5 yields 1.6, 41.3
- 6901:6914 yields 0.3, 44.3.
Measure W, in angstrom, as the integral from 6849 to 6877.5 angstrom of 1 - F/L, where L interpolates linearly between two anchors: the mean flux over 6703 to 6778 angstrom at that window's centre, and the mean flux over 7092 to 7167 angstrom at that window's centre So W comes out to 6.5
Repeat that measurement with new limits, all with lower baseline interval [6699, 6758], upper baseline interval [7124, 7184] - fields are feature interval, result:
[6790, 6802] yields 1.34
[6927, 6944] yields 1.33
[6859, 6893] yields 6.86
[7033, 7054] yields -0.86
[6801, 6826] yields 2.71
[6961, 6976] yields 0.66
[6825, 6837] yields 0.17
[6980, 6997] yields 0.18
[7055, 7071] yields -0.12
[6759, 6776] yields 1.46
